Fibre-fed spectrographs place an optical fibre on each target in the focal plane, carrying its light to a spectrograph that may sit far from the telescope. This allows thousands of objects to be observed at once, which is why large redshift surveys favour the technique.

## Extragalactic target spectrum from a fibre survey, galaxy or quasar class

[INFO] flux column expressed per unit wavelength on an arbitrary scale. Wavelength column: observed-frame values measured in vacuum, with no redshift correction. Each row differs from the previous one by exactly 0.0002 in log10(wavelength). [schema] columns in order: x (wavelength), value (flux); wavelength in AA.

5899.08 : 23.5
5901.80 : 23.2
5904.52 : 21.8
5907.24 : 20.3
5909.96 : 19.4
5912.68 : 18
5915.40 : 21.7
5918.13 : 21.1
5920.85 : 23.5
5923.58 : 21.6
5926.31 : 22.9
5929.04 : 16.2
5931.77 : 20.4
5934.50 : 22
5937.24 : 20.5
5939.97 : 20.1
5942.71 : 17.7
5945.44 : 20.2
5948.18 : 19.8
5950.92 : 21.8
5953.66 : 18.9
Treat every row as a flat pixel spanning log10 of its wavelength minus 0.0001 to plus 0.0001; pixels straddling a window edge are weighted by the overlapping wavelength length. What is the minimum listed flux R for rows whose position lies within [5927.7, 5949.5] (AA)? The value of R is 16.2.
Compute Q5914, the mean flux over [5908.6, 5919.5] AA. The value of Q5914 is 20.1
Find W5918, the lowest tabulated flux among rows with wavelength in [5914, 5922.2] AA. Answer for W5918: 21.1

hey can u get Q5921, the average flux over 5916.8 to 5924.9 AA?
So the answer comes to 22.1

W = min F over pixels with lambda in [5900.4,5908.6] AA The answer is 20.3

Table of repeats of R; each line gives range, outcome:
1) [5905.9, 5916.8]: 18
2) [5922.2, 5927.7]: 21.6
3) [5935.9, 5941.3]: 20.1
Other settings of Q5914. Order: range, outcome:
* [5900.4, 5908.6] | 21.8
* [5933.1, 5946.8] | 20.1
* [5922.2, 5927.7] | 22.2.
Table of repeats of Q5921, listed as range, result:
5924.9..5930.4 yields 19.6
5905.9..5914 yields 19.2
